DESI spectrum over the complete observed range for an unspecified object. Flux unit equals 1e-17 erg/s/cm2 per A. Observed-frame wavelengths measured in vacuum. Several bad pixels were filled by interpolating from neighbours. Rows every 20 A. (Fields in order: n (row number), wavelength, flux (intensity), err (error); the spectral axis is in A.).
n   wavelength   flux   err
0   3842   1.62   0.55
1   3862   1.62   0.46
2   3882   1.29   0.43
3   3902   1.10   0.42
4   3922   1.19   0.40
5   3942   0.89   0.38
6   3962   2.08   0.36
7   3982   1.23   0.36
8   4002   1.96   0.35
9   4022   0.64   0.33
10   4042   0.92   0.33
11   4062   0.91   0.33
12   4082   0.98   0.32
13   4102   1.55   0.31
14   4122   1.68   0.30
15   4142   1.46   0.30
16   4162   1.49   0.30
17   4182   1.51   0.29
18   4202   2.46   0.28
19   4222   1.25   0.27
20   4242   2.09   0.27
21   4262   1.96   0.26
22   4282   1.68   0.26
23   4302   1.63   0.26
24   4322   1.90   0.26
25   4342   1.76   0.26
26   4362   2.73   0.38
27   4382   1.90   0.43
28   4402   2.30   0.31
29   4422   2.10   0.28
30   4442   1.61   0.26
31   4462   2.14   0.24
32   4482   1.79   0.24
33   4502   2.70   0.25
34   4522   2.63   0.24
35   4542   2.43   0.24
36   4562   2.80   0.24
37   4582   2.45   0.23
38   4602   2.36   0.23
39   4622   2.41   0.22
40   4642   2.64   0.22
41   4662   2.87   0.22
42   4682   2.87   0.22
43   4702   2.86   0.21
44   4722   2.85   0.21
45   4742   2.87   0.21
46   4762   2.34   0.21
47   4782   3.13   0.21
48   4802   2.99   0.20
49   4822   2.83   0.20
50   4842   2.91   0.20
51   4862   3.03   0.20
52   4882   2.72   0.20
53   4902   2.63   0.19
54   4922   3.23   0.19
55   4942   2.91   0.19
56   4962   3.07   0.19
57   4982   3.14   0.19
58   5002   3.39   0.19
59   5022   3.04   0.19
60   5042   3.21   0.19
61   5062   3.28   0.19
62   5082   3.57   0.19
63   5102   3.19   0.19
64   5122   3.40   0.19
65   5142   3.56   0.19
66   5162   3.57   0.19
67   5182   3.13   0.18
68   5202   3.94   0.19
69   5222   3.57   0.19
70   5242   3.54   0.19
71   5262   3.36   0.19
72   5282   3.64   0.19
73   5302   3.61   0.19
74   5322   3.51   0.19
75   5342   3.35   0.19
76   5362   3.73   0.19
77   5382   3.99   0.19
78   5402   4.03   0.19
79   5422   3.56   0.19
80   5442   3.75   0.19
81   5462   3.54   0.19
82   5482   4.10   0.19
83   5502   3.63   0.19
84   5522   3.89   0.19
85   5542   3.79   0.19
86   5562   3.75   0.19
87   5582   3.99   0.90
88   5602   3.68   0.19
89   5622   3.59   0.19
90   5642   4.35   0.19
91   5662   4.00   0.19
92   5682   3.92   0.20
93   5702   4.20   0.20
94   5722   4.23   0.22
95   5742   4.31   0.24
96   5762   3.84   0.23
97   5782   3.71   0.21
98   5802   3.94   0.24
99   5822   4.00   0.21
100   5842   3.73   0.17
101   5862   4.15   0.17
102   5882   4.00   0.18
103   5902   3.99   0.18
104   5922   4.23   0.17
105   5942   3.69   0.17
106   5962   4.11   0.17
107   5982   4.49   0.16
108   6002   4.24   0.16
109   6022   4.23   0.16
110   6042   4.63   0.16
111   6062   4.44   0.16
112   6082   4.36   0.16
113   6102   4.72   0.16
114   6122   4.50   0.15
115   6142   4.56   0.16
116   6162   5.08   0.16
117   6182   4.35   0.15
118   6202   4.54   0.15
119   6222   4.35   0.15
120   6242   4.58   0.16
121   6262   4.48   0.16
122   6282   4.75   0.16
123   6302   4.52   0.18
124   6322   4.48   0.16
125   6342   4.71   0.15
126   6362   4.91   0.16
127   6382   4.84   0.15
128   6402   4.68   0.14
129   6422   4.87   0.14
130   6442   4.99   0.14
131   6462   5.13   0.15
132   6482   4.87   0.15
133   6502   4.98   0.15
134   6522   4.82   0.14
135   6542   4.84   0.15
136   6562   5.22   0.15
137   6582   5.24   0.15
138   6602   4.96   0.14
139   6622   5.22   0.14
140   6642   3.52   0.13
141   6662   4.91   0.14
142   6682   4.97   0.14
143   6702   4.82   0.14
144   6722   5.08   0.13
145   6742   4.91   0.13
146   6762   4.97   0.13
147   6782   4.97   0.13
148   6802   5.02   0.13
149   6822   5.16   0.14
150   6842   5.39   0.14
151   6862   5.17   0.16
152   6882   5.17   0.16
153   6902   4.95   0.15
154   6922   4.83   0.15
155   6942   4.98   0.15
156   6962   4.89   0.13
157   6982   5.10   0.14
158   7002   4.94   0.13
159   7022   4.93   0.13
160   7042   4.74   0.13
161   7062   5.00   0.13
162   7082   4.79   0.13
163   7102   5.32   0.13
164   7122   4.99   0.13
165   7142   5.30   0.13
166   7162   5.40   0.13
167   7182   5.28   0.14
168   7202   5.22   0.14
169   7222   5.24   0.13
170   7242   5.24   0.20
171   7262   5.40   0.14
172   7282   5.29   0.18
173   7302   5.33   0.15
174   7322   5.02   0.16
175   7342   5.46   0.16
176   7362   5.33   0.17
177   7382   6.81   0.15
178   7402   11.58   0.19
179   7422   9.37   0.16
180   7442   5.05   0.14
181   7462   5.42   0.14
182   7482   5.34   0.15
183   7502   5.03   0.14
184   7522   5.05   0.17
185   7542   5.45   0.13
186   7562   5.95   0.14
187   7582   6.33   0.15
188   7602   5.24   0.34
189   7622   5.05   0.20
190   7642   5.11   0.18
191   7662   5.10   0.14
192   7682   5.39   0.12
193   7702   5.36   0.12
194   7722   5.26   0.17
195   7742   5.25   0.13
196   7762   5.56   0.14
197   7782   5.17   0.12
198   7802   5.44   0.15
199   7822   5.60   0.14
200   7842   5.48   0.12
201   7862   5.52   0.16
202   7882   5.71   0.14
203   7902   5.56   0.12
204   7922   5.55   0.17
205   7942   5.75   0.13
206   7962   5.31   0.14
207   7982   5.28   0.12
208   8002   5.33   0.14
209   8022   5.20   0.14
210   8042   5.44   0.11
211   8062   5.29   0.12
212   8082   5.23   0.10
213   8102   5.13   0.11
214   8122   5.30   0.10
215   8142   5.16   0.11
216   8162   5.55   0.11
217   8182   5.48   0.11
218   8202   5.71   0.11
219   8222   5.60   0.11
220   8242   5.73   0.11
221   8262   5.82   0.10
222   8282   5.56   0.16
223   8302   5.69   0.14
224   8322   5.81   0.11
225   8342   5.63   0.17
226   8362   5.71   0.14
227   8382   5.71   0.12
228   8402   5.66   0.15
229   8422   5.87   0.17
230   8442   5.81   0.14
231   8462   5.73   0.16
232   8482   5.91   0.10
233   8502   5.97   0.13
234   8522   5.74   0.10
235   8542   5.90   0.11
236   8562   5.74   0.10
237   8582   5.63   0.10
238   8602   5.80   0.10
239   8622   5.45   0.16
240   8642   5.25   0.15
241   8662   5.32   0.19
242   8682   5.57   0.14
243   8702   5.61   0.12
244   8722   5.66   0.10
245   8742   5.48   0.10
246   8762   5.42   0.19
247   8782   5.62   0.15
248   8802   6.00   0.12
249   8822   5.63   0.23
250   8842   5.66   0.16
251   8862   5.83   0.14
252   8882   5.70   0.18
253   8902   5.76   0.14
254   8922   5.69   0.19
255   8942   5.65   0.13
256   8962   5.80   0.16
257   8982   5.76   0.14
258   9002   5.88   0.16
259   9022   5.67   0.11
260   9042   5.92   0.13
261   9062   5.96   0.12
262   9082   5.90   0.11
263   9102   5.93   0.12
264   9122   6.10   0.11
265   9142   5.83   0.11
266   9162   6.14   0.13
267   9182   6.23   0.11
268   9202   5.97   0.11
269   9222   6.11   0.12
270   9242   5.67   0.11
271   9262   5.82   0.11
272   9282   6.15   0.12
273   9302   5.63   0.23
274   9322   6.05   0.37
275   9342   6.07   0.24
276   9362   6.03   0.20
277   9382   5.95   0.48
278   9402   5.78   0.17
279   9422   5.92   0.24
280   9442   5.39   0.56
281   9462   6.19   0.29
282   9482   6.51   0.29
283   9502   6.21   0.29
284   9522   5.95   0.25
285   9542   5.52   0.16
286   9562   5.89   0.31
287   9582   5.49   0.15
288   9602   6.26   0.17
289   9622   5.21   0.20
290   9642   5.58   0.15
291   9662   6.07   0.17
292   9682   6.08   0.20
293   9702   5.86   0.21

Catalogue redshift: 0.127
